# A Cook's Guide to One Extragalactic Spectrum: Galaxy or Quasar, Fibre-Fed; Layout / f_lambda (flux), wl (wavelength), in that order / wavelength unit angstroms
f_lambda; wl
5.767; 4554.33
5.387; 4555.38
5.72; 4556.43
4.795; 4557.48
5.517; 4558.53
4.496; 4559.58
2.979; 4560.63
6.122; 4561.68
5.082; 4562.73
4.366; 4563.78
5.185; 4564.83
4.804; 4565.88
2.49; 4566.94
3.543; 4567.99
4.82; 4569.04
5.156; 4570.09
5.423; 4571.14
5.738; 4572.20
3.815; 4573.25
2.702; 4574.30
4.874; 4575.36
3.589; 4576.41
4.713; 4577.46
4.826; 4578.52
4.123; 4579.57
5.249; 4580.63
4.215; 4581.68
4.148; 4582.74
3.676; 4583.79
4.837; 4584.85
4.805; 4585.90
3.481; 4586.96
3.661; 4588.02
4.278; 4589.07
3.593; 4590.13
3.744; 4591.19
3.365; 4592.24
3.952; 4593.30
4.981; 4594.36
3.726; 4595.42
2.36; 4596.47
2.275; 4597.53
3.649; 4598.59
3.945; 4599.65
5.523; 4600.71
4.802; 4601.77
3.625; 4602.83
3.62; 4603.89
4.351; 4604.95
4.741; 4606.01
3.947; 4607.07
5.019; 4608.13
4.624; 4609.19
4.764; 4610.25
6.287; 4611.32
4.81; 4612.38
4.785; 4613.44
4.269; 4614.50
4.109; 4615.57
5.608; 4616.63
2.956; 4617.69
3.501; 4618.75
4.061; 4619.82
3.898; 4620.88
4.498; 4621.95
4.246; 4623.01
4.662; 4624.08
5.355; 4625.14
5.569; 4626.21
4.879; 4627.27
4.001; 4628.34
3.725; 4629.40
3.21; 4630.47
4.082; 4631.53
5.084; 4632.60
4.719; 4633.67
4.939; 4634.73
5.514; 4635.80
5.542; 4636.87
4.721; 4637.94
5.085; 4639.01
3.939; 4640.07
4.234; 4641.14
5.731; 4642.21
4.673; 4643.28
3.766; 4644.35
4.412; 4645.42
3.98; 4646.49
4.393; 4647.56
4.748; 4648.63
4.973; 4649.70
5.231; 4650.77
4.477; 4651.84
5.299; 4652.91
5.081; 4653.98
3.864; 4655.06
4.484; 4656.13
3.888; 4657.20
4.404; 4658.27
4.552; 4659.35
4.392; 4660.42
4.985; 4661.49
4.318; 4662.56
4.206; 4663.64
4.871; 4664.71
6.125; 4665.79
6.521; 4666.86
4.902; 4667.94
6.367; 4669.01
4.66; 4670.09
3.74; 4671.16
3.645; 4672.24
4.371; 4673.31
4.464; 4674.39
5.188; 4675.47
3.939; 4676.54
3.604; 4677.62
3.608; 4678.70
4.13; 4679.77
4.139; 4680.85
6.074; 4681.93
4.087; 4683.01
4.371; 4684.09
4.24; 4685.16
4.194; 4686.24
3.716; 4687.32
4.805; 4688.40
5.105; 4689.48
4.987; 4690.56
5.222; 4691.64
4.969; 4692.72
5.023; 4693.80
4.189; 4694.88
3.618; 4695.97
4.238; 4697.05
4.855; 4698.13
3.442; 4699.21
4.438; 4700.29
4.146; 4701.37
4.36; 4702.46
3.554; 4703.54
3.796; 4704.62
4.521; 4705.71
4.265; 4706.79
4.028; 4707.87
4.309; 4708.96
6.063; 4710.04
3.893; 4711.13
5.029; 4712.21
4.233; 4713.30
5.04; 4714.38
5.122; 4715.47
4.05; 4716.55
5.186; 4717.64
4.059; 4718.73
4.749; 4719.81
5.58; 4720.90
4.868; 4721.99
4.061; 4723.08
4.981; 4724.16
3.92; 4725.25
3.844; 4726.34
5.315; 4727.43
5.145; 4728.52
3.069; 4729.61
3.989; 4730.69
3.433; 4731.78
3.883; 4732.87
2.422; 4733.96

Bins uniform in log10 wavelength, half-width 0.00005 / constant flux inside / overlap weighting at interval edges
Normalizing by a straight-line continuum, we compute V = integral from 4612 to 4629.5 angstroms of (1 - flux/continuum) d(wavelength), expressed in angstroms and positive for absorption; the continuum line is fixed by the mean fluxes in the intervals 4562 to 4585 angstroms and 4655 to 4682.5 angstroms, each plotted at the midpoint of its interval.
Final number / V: 0.4 angstroms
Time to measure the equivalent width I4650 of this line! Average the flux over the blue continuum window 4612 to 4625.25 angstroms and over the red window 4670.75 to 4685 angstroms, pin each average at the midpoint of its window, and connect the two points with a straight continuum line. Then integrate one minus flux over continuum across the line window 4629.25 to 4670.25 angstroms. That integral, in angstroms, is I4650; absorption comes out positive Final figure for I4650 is -4.2 angstroms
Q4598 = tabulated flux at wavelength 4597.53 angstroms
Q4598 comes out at 2.275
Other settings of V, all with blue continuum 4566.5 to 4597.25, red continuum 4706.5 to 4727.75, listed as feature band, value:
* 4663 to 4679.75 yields -0.8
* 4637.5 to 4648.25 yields -0.4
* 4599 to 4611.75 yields -1.1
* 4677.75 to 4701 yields 0.5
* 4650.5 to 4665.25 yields -0.5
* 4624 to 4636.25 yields -1.0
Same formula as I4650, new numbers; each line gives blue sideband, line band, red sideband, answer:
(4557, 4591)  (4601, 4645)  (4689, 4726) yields -0.9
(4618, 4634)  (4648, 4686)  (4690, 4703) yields -1.9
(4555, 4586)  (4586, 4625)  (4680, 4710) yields 3.0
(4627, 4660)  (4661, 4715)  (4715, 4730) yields 0.5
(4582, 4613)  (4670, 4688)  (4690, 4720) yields 0.7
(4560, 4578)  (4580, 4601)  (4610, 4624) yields 2.3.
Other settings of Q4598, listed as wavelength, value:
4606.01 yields 4.741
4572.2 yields 5.738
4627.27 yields 4.879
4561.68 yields 6.122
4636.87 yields 5.542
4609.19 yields 4.624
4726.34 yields 3.844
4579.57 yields 4.123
